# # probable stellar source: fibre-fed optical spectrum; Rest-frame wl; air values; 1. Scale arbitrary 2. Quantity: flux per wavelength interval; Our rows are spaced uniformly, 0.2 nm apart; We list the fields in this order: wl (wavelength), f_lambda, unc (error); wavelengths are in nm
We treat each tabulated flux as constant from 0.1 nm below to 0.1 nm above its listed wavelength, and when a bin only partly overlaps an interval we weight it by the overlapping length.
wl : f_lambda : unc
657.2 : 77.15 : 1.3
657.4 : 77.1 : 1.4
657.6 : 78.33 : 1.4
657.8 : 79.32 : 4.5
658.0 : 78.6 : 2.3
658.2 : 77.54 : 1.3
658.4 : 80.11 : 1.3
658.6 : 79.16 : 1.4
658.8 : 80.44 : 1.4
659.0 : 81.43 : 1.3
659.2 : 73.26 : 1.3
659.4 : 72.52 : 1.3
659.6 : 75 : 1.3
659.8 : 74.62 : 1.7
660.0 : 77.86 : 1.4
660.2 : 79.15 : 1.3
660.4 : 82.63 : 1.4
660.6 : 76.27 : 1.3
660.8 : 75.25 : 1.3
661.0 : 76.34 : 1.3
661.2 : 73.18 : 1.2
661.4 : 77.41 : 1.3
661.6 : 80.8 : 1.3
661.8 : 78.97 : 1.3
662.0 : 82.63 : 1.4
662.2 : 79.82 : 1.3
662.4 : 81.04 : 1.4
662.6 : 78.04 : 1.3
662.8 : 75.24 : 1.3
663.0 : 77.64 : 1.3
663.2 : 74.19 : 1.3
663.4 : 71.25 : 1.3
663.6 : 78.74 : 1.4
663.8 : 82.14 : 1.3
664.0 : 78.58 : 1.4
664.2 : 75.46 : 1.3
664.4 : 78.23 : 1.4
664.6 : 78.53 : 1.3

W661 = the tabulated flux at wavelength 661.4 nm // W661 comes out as 77.41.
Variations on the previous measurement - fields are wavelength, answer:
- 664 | 78.58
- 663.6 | 78.74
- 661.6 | 80.8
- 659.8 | 74.62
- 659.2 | 73.26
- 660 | 77.86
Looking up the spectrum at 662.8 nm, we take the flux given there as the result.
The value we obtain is 75.24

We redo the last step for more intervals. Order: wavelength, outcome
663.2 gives 74.19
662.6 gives 78.04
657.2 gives 77.15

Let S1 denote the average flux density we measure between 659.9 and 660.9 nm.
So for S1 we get 78.2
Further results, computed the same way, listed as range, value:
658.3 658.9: 79.9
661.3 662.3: 79.9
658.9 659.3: 77.3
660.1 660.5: 80.9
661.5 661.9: 79.9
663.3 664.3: 77.2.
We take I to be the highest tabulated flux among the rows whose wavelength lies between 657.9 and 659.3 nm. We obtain 81.43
